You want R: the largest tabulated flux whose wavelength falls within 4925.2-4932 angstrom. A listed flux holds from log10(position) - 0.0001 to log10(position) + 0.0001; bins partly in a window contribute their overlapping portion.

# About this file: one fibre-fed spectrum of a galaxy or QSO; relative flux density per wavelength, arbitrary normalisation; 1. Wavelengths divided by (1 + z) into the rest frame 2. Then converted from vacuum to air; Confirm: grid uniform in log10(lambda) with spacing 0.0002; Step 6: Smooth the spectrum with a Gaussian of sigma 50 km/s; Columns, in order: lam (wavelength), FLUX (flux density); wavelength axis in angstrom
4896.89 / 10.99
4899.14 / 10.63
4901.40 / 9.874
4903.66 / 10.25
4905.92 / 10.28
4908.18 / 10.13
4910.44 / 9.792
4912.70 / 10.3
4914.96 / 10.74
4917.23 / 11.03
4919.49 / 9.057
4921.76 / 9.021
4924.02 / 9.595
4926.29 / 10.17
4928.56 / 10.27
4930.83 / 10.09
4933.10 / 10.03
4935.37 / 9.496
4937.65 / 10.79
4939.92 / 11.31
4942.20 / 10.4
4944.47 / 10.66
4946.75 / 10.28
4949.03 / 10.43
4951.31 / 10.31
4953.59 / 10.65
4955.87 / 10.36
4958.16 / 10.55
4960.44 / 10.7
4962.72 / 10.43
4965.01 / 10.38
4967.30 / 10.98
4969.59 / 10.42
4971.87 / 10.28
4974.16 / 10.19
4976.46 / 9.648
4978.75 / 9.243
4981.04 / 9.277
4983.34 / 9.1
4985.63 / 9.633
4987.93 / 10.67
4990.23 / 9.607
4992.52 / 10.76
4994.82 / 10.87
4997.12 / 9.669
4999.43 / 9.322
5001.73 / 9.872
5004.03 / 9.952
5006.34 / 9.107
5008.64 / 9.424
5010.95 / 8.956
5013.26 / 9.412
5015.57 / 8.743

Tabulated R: 10.27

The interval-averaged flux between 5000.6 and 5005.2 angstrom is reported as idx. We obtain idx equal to 9.91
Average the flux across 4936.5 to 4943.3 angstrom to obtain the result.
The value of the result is 10.8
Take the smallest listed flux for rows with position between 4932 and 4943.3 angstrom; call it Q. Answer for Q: 9.496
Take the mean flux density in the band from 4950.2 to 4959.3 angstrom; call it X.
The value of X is 10.5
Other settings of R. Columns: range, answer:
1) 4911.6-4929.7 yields 11.03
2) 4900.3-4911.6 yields 10.28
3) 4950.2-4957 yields 10.65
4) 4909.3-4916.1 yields 10.74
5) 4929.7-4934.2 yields 10.09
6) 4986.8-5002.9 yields 10.87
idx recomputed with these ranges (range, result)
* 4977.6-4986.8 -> 9.32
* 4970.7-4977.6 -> 10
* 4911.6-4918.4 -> 10.7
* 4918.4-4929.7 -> 9.63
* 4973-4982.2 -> 9.58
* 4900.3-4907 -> 10.1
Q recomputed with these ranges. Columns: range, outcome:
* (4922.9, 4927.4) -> 9.595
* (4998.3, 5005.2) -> 9.322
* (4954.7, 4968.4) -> 10.36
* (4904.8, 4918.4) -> 9.792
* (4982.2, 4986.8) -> 9.1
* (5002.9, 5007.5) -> 9.107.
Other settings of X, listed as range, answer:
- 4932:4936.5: 9.77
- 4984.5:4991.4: 9.98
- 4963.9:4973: 10.5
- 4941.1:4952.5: 10.4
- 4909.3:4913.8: 10.1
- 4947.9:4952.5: 10.4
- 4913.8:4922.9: 9.97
